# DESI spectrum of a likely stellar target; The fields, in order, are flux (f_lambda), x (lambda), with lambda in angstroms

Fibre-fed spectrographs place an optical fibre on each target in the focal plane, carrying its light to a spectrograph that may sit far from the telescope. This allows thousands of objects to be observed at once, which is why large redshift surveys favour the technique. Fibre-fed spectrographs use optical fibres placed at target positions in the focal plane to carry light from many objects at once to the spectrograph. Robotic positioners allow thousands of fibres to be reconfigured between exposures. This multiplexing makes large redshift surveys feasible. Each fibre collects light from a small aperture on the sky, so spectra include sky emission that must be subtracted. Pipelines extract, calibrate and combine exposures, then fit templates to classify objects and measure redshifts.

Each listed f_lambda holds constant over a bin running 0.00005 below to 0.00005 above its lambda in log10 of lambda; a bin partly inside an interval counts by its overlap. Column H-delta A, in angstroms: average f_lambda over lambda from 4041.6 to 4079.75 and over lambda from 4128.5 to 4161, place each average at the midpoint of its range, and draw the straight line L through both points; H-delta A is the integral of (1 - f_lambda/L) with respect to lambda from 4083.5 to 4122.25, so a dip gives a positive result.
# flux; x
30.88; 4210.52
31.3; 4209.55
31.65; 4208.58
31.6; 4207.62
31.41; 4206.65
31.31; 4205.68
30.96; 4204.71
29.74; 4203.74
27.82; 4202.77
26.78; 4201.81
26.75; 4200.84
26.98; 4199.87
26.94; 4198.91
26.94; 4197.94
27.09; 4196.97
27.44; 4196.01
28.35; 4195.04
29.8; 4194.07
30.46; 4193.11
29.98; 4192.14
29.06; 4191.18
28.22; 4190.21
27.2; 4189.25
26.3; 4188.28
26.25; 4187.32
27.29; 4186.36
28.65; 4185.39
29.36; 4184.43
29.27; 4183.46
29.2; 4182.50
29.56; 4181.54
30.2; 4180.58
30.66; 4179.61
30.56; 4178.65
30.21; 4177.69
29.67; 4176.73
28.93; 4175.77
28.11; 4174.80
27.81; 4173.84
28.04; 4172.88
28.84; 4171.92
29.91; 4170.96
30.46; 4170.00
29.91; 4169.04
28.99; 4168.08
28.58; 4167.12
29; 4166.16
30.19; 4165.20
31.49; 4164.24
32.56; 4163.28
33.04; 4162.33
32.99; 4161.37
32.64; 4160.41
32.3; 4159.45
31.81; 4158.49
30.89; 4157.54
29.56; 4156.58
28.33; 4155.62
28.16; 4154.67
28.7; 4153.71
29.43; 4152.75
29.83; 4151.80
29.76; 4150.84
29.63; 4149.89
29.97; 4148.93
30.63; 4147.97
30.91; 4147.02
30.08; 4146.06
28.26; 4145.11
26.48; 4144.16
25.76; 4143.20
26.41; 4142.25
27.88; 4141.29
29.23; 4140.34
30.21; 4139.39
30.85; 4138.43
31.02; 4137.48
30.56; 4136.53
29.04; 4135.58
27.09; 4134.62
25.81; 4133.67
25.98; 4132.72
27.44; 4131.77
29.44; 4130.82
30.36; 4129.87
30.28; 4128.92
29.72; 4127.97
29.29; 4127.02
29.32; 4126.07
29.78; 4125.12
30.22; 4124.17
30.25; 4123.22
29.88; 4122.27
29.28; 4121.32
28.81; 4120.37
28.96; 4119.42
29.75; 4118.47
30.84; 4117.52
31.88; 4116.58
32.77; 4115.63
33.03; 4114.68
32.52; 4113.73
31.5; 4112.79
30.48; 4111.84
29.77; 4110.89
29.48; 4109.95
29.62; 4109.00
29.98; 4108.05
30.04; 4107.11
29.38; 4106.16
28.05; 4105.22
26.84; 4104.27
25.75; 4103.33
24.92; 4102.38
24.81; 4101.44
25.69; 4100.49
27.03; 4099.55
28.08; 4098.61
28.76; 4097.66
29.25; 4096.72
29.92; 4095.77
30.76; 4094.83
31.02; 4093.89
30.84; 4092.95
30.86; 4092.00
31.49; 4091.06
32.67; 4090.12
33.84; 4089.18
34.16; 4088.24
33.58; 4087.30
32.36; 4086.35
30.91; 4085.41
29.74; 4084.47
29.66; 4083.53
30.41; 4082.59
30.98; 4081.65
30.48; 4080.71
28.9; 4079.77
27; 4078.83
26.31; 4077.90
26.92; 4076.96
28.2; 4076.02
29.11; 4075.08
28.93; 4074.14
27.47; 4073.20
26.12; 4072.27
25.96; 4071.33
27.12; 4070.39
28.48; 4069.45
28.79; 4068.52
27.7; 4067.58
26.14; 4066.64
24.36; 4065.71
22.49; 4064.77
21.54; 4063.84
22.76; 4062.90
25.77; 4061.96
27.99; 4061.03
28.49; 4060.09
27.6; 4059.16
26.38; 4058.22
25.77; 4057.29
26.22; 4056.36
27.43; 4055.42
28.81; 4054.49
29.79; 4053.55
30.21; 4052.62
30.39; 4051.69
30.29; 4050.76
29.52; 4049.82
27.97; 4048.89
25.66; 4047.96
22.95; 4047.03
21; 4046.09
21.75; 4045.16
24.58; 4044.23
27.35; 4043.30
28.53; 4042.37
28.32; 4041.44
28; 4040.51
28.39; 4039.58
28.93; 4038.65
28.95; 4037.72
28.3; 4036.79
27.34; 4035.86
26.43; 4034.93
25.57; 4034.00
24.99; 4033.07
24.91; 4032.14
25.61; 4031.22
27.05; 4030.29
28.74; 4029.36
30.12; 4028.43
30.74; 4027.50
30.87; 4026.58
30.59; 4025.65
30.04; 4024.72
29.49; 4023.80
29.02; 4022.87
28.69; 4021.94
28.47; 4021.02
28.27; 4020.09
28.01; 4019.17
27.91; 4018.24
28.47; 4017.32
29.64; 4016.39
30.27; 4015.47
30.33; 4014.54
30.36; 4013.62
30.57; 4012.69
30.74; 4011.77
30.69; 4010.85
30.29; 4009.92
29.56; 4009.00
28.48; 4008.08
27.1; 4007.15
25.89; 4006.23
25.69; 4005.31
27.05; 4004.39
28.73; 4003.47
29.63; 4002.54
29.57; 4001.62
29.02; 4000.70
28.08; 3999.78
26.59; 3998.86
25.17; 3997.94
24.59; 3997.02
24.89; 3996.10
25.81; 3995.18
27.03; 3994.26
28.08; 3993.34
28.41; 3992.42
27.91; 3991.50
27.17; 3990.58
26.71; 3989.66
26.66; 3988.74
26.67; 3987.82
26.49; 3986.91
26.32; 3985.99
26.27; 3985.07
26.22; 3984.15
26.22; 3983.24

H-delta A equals -2.7 angstroms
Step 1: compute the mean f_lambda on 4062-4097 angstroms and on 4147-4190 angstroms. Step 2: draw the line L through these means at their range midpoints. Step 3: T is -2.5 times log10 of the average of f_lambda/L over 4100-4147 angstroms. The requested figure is 0.00 mag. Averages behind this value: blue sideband 28.8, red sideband 29.7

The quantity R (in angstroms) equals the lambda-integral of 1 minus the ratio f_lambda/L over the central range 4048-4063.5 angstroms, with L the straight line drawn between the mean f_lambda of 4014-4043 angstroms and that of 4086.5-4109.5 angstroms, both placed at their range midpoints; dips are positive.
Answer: 0.6 angstroms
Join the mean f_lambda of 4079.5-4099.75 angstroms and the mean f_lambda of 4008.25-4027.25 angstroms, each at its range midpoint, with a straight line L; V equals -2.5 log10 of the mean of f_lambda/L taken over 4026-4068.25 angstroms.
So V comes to 0.119 mag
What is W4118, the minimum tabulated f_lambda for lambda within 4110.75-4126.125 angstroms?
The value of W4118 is 28.81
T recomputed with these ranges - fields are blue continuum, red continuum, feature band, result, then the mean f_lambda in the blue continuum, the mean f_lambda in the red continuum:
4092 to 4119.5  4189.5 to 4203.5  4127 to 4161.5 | -0.02 mag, 29.4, 28.1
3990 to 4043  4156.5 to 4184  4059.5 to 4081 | 0.08 mag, 28.2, 30.2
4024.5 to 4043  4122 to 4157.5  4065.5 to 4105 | -0.01 mag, 28.1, 29.1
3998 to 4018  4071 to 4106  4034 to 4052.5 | 0.07 mag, 28.8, 29.1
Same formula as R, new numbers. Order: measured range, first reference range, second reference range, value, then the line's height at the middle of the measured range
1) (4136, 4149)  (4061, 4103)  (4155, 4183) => 0.22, 29.6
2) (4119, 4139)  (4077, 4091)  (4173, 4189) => 0.41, 29.8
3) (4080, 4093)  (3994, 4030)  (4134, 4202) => -1.20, 28.9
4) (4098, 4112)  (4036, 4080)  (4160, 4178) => 0.18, 28.3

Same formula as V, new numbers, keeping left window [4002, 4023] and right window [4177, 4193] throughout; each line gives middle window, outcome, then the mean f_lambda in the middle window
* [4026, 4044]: 0.04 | 27.8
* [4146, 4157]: -0.02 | 29.5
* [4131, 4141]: 0.01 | 28.7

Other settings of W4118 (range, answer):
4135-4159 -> 25.76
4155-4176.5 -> 27.81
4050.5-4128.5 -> 21.54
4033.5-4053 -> 21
